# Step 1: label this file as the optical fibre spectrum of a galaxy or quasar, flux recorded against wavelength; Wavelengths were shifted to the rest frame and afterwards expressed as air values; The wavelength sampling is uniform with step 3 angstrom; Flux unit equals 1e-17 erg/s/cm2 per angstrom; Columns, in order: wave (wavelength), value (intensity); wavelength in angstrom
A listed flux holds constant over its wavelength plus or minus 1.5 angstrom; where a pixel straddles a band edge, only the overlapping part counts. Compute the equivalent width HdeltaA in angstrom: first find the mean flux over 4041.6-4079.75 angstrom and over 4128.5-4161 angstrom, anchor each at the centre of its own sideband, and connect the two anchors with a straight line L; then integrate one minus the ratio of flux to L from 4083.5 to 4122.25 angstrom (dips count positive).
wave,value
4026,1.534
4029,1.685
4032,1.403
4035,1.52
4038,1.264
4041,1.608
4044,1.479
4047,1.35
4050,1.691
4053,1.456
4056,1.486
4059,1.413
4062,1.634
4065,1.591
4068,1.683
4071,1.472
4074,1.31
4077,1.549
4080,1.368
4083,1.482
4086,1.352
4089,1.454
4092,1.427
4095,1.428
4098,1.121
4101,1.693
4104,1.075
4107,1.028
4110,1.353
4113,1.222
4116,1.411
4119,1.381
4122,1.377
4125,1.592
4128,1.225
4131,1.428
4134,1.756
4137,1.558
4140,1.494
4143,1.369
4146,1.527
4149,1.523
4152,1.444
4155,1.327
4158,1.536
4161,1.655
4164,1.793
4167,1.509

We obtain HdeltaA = 4.3 angstrom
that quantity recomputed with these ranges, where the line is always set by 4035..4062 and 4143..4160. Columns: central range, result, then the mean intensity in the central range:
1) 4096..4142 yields 2.82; 1.38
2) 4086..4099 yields 0.96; 1.37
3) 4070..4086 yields 0.54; 1.43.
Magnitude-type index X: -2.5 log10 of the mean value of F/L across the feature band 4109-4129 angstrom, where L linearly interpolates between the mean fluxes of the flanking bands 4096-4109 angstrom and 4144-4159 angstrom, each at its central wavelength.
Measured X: -0.04 mag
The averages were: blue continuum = 1.24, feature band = 1.37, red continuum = 1.47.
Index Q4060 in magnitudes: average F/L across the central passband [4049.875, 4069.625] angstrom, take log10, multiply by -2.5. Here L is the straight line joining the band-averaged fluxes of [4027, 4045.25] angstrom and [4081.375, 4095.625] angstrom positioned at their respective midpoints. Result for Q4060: -0.066 mag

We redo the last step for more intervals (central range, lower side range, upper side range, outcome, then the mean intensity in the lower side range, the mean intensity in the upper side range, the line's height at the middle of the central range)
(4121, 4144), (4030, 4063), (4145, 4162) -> 0.011 mag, 1.48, 1.5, 1.49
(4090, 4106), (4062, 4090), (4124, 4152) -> 0.111 mag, 1.48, 1.49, 1.49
